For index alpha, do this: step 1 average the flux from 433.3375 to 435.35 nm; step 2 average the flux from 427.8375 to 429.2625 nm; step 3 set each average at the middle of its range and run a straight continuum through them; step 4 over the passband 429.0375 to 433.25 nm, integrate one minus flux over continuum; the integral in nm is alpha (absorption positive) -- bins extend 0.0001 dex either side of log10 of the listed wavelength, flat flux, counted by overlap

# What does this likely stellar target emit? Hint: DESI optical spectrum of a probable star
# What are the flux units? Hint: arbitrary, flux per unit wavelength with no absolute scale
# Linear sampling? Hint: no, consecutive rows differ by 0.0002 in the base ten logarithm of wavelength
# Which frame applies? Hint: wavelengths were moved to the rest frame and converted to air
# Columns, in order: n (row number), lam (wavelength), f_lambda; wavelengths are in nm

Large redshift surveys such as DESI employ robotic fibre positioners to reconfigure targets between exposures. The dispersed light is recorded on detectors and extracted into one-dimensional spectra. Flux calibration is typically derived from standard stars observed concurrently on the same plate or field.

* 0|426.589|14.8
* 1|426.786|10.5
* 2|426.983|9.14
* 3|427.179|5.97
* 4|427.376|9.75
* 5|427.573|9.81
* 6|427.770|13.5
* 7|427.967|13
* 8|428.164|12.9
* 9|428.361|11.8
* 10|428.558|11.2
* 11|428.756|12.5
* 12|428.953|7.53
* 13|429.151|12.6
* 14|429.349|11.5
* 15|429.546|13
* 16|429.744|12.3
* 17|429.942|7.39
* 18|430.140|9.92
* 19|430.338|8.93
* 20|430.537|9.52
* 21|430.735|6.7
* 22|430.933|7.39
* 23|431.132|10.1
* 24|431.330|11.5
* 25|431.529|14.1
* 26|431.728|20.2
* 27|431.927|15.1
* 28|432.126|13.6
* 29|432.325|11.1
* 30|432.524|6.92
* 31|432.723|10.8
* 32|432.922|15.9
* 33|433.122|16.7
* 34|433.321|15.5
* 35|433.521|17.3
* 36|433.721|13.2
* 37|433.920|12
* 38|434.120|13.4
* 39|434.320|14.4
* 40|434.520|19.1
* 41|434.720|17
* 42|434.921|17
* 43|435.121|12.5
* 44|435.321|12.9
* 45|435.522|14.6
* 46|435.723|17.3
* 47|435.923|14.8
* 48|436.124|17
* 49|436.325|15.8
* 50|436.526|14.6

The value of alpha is 0.48 nm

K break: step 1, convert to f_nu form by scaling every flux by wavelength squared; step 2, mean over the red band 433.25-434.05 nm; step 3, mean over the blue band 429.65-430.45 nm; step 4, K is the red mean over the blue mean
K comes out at 1.5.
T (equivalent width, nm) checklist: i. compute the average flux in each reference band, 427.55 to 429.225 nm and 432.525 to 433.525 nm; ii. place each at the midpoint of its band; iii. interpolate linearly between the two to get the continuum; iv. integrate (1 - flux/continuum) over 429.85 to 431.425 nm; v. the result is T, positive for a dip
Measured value 0.49 nm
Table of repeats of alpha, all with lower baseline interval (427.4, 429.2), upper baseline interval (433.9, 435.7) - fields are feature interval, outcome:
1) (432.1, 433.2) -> 0.121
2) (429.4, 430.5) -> 0.185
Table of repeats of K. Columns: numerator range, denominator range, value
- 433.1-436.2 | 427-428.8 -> 1.43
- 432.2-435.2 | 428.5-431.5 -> 1.42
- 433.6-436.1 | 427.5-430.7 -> 1.39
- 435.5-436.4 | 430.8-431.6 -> 1.56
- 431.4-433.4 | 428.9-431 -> 1.44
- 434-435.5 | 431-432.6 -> 1.20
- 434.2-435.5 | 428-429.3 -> 1.38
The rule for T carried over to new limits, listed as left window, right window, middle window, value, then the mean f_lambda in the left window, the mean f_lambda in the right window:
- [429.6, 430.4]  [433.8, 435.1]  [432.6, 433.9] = -0.07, 9.86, 15.3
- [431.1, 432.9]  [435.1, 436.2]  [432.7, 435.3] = -0.19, 12.8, 15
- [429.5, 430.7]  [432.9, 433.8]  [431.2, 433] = 0.03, 9.86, 15.7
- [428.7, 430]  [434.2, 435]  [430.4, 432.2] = 0.18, 11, 16.8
